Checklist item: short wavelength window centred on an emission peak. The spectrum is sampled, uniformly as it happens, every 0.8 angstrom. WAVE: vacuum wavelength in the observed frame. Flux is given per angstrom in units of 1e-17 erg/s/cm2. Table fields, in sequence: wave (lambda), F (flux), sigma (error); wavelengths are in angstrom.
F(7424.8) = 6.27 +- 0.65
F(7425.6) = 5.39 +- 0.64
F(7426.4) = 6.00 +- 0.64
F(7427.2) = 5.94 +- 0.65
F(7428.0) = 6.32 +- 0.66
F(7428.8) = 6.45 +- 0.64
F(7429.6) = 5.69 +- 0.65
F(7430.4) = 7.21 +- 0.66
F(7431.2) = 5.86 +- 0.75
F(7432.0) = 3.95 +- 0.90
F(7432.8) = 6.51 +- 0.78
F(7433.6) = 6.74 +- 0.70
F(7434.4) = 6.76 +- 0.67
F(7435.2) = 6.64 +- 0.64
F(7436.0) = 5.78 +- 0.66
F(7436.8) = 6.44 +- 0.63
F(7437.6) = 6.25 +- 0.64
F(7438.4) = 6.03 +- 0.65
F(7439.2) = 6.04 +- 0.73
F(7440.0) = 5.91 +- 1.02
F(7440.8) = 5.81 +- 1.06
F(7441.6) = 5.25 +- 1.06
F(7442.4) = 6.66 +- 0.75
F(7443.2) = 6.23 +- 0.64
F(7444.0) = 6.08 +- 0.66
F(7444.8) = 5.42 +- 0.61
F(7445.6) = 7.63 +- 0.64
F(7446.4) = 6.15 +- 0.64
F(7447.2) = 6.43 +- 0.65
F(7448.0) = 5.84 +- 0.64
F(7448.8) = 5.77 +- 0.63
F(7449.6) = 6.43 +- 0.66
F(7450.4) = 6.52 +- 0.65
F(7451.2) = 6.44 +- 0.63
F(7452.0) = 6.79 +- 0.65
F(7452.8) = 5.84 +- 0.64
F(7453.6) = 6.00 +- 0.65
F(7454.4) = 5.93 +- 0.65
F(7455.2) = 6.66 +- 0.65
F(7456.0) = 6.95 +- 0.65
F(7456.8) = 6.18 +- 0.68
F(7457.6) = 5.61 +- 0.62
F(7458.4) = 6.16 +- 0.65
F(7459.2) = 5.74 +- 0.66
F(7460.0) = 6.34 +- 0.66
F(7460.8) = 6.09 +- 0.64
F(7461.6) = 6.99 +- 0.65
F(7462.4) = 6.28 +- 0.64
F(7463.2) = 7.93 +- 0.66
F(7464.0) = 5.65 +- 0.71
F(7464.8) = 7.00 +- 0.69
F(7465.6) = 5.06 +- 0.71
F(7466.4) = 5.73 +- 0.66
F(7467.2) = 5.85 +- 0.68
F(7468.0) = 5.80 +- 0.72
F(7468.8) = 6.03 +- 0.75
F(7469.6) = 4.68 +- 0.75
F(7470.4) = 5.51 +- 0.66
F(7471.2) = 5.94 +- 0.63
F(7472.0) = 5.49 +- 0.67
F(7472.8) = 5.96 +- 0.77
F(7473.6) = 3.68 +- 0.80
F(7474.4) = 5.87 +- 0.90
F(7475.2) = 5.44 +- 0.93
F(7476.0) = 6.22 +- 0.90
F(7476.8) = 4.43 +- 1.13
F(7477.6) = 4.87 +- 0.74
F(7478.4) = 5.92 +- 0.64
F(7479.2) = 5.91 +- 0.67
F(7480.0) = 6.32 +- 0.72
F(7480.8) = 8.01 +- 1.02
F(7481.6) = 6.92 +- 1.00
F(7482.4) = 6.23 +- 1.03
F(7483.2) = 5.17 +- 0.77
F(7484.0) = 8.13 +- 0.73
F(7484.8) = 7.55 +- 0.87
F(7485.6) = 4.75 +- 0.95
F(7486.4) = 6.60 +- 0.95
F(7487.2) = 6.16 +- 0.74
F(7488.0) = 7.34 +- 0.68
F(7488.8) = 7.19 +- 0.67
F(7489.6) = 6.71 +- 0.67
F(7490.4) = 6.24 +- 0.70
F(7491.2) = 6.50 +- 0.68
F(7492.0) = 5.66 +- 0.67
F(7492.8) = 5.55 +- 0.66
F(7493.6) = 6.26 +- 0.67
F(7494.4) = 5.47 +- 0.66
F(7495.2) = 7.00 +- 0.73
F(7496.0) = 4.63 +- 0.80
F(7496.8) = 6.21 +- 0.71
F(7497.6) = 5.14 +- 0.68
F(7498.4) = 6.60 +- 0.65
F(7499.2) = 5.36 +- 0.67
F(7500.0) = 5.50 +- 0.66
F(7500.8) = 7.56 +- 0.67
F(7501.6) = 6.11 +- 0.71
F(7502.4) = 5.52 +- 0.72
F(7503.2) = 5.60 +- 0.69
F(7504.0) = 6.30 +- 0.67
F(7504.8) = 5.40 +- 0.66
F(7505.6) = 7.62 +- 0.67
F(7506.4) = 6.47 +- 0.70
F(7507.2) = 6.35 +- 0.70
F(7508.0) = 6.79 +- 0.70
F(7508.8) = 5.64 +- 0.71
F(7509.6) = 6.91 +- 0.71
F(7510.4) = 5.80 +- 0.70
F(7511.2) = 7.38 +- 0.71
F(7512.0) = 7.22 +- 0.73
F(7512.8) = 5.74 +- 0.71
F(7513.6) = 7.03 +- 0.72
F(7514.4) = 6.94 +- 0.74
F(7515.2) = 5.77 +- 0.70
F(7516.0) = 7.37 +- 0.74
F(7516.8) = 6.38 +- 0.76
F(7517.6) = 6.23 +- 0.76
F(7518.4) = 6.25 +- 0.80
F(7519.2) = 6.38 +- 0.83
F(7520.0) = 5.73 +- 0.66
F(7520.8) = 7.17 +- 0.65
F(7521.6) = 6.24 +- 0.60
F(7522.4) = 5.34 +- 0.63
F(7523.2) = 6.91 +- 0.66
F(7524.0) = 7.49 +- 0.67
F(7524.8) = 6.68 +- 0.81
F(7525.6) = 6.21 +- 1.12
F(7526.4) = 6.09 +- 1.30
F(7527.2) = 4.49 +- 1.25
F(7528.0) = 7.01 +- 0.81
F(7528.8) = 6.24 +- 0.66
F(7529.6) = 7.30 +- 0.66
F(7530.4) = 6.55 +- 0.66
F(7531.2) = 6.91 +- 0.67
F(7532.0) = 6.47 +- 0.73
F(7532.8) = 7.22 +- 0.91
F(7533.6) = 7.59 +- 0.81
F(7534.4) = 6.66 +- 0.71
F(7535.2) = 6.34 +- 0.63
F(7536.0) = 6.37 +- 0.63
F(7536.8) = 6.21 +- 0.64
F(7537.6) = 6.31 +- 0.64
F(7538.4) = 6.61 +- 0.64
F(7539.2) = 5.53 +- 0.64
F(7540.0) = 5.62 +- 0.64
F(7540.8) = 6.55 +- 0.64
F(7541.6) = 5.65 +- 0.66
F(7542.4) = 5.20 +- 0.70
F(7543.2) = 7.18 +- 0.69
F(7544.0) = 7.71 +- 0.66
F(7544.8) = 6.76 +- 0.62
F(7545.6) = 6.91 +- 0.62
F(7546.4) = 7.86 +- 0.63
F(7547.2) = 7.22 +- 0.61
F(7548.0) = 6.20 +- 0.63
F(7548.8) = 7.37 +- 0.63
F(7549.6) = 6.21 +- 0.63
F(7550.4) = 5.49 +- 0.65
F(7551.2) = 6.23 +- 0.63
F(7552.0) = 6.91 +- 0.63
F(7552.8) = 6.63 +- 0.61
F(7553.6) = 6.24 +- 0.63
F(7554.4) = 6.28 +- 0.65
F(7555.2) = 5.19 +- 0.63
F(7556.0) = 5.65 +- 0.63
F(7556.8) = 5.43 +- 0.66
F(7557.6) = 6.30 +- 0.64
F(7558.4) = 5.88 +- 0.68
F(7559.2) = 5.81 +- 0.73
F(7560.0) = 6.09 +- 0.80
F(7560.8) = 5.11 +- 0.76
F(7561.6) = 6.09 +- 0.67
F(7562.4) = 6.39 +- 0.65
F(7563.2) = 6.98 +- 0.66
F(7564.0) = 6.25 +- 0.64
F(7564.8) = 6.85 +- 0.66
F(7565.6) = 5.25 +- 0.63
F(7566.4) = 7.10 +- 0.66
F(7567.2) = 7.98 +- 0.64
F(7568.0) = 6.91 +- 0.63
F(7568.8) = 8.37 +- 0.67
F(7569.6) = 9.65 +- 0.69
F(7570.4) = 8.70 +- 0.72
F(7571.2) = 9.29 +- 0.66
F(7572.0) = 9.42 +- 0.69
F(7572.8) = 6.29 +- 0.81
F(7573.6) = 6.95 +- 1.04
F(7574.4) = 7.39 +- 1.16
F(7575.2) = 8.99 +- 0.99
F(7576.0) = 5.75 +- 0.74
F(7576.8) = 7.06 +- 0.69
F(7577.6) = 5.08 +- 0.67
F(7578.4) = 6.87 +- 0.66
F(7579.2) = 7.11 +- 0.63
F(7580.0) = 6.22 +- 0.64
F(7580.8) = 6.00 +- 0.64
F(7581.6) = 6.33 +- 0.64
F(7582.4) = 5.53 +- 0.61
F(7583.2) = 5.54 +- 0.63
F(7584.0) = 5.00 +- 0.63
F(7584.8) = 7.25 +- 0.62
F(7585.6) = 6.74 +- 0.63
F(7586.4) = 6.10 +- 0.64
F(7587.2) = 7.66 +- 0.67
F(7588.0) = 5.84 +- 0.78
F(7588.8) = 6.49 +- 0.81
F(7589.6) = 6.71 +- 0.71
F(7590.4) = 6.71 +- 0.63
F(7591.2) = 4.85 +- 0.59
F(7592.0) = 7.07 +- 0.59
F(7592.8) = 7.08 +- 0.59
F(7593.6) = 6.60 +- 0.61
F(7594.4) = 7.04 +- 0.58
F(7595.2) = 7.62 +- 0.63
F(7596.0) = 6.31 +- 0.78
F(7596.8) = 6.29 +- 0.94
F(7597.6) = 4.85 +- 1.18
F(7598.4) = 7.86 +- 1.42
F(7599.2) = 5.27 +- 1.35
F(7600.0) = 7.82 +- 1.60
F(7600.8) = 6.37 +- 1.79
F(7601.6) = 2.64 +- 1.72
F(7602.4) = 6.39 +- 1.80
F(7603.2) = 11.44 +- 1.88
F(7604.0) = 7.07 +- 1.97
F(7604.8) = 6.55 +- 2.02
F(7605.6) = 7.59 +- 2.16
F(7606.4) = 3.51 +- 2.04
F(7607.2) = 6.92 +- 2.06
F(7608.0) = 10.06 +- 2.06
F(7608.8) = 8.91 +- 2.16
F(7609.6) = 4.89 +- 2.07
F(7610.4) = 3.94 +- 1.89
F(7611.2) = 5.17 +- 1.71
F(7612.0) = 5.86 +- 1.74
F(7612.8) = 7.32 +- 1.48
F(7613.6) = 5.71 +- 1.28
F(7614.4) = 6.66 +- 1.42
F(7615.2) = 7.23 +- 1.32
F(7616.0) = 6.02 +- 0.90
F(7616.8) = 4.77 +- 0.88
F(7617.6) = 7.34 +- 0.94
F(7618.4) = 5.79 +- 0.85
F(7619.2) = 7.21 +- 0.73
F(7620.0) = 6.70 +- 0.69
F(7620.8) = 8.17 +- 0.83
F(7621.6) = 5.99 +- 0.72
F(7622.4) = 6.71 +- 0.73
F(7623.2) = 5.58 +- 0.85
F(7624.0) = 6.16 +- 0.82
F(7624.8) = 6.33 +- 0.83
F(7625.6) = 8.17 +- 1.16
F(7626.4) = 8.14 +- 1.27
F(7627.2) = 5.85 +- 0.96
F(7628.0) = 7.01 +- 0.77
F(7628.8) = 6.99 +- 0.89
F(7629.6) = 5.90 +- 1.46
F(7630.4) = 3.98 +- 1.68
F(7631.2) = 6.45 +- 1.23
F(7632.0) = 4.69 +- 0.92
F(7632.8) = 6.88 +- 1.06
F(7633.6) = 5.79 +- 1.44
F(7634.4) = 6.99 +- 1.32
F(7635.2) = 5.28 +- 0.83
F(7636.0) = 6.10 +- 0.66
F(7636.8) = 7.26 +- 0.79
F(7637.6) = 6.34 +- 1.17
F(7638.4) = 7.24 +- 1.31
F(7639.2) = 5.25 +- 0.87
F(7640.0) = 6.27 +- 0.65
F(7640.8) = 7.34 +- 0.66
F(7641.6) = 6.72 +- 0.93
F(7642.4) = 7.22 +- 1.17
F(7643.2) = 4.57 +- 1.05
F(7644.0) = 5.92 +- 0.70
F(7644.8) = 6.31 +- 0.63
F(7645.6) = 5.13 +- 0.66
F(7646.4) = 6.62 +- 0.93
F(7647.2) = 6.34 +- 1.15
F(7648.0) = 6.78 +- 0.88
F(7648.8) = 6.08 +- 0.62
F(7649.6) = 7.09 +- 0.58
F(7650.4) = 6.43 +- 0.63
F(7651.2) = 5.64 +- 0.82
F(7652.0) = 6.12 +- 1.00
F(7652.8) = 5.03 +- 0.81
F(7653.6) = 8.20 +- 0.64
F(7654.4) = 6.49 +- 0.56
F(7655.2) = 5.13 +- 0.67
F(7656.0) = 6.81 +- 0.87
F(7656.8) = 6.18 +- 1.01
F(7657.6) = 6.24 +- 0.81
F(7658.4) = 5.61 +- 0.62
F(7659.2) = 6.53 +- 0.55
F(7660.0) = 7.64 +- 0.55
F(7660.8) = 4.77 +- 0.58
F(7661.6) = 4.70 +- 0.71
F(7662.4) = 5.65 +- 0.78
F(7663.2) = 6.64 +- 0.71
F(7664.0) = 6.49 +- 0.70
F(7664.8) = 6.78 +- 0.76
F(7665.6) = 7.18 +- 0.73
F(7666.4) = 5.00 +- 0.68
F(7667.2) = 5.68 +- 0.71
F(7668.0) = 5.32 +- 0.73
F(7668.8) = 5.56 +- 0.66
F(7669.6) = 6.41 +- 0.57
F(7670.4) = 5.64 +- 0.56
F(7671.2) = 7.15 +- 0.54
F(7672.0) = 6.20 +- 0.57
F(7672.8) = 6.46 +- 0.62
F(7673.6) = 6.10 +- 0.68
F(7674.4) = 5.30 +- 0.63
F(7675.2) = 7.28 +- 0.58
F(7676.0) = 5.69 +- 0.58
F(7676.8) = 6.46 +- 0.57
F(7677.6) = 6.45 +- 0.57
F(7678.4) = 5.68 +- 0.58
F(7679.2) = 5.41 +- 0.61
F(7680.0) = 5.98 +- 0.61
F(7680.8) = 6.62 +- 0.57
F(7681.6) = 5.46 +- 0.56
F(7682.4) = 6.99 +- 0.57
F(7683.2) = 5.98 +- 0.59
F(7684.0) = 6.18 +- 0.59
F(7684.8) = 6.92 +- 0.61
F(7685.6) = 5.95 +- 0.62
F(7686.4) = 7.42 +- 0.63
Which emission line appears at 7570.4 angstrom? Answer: [N II] 6583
